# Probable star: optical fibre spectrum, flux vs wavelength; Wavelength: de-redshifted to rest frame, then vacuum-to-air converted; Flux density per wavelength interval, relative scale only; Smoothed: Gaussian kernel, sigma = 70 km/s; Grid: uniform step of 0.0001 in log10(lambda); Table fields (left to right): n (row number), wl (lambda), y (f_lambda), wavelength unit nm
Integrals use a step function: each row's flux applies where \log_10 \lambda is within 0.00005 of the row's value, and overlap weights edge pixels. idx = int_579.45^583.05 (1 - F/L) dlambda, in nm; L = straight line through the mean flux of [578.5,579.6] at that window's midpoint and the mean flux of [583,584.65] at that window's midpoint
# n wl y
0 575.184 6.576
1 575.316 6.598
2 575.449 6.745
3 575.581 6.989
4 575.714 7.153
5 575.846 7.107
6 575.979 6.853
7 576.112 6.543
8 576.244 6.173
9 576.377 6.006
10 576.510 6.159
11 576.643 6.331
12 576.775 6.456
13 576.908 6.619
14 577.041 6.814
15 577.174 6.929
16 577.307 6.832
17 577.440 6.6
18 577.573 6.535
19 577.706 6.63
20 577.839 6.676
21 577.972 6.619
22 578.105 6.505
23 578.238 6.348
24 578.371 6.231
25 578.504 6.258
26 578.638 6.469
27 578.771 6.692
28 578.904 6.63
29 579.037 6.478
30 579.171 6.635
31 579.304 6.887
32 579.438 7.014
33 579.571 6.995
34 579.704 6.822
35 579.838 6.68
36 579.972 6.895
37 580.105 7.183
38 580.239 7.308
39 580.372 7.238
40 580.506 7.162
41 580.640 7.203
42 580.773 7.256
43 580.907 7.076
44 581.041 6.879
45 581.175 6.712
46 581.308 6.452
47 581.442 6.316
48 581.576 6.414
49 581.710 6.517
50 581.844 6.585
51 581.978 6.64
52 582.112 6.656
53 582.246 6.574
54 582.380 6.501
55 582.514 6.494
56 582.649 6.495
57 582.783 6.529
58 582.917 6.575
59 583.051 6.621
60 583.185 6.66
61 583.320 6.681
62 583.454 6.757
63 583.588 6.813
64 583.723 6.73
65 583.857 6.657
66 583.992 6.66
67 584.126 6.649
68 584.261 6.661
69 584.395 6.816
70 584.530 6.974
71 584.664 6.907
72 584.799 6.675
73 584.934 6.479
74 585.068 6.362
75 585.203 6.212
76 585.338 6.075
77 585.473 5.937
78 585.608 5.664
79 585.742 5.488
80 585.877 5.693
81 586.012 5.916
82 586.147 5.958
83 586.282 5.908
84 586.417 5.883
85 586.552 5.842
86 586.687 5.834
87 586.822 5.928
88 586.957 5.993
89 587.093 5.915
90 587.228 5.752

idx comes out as -0.04 nm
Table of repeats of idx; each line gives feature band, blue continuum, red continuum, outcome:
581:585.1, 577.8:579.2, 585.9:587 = -0.32 nm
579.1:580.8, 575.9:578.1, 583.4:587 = -0.15 nm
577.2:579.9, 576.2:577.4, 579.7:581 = 0.06 nm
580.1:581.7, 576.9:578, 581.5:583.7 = -0.07 nm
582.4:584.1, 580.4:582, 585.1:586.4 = -0.07 nm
